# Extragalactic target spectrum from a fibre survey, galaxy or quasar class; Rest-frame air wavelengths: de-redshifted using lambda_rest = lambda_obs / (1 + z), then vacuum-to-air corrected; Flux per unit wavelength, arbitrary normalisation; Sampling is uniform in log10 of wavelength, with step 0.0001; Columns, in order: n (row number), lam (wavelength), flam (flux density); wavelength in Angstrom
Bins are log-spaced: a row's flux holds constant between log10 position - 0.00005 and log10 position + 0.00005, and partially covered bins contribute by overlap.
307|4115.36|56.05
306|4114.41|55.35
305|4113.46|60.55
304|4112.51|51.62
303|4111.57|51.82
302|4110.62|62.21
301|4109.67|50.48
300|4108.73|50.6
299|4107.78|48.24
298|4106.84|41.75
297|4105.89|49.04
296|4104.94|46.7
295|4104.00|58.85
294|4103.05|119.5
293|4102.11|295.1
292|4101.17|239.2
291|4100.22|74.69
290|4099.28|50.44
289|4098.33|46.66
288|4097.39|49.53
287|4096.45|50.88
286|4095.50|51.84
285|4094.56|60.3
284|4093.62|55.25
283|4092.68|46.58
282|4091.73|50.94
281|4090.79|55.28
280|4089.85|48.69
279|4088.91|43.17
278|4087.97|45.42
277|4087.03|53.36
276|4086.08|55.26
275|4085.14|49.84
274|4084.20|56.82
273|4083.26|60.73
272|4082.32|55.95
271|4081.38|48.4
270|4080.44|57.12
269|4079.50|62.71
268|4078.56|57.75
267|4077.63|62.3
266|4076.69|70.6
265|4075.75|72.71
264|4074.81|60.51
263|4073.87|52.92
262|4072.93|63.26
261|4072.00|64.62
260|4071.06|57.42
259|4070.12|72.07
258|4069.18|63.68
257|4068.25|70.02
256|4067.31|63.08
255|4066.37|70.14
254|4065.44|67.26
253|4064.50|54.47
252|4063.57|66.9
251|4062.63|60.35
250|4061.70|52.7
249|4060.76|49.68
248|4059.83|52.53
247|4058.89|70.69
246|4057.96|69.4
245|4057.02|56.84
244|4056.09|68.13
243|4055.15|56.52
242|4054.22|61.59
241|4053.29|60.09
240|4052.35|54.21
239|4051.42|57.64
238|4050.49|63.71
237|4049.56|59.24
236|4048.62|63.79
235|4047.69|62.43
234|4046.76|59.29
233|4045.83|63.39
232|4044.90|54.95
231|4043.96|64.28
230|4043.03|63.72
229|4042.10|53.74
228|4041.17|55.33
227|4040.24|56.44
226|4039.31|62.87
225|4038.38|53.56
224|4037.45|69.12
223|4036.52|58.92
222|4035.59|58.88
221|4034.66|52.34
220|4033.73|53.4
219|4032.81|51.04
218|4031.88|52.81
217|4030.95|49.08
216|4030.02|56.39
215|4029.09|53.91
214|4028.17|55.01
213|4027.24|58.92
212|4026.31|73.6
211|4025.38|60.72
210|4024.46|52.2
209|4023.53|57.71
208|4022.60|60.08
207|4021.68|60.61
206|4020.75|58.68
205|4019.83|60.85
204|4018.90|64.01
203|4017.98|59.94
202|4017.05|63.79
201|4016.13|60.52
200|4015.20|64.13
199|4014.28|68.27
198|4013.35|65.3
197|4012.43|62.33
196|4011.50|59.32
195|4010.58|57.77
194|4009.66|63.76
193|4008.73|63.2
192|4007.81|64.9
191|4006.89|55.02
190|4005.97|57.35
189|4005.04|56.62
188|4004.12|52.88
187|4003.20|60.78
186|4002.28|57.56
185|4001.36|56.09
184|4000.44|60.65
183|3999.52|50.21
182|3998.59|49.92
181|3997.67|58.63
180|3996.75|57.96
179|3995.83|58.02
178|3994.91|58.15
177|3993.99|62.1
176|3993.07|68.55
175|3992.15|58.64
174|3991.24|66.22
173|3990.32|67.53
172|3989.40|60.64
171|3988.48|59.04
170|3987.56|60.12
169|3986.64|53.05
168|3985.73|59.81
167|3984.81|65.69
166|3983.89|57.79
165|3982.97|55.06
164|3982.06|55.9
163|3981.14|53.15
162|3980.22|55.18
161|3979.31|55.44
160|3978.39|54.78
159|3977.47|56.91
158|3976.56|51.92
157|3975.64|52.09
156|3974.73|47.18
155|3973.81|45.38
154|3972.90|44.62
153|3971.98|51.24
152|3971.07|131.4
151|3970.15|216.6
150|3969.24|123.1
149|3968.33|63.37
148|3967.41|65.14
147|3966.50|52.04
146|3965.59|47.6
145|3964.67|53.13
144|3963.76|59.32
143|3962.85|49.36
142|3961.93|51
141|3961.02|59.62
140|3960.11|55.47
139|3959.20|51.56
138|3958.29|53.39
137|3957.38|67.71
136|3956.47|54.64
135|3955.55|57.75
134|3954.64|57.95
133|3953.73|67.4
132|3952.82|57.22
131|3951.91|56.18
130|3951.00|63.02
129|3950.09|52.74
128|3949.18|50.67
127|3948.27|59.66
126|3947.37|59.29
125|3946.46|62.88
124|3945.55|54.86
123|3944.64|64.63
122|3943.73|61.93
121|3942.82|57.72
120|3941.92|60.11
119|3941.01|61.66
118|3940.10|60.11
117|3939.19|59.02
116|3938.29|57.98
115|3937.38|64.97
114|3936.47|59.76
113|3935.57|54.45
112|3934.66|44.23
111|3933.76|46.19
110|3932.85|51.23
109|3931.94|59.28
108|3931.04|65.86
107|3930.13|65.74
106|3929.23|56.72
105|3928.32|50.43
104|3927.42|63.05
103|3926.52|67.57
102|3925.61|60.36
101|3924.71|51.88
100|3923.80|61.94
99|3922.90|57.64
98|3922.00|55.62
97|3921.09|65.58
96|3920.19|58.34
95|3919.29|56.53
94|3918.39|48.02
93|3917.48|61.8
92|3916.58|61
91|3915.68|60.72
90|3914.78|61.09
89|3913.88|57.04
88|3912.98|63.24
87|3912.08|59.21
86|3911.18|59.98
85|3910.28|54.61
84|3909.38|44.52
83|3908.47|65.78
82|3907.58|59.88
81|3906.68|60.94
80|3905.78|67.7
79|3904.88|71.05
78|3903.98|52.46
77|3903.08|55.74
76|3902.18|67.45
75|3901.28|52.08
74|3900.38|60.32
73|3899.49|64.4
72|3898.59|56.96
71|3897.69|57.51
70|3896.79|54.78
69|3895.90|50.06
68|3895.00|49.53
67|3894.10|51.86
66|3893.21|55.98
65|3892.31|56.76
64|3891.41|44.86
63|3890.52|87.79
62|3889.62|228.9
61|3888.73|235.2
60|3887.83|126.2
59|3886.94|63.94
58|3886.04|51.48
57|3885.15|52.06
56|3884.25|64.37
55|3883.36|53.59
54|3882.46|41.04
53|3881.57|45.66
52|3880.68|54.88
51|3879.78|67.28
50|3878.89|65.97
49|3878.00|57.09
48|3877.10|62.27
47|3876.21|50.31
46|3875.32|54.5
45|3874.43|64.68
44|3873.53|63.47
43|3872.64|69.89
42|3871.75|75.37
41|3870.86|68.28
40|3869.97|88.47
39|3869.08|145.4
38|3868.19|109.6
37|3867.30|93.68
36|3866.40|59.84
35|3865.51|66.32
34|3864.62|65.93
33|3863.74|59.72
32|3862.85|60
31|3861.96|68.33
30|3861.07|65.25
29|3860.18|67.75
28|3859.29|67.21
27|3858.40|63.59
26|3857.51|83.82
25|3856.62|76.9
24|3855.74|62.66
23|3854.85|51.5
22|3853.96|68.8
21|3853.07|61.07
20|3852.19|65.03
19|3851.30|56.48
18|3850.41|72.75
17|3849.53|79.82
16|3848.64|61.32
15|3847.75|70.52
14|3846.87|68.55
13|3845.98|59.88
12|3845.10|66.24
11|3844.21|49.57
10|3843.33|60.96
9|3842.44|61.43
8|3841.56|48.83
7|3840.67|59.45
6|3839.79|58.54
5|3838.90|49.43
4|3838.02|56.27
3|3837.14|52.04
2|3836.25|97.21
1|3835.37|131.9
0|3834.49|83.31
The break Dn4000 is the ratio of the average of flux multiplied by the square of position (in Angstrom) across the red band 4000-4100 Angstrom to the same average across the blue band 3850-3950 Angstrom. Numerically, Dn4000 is 0.97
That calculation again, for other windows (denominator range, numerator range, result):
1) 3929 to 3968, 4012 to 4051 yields 1.08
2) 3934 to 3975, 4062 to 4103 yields 1.15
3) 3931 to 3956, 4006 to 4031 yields 1.08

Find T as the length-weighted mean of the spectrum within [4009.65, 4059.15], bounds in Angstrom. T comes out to 59.8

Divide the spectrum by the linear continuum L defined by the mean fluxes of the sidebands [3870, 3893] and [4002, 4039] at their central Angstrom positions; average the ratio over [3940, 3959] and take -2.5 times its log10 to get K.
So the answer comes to 0.15 mag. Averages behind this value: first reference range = 76.3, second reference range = 59.2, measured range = 59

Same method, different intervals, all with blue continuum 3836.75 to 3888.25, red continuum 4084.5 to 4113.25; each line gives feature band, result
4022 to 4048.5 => 0.17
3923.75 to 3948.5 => 0.14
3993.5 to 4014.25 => 0.15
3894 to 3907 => 0.14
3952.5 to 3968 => 0.19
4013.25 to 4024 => 0.10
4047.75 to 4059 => 0.11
